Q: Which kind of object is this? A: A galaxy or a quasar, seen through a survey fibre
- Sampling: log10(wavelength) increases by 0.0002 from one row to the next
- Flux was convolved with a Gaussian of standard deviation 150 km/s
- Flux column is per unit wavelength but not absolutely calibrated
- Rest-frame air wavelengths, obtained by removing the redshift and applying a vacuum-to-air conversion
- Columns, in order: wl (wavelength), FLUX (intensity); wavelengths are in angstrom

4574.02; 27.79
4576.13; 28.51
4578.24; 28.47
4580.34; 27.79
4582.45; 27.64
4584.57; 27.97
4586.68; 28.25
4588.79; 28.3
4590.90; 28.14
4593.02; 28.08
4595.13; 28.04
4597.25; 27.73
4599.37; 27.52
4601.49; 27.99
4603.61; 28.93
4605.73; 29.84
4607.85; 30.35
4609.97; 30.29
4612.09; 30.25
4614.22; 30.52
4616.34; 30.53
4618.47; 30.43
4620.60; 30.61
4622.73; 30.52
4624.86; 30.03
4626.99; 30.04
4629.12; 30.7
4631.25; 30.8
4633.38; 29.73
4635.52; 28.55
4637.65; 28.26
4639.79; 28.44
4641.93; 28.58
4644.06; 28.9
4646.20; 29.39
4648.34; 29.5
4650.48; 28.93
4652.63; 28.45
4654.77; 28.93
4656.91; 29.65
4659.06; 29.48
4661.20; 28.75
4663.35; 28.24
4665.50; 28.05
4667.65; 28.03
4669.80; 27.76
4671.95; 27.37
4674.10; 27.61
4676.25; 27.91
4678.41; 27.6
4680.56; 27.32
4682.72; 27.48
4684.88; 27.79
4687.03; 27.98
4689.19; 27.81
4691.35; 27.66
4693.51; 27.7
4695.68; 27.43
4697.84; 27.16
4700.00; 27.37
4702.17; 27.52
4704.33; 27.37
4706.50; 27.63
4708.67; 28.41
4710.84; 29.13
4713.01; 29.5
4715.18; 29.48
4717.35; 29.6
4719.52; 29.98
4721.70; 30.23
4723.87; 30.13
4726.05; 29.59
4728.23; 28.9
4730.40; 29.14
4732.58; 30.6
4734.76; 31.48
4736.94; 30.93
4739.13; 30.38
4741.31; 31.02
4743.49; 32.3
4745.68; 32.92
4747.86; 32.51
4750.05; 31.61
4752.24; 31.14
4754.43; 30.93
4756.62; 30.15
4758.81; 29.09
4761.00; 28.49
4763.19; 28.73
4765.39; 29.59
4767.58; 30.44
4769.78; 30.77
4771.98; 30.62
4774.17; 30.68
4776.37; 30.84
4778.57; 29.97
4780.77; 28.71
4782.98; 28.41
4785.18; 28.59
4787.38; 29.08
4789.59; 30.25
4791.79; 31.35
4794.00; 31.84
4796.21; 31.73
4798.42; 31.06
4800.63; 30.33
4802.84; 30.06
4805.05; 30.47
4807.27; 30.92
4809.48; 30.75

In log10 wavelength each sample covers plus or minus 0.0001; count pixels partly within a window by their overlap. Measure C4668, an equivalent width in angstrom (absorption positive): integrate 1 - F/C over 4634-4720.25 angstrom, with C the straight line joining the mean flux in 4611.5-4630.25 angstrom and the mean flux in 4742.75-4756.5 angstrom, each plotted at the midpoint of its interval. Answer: 7.44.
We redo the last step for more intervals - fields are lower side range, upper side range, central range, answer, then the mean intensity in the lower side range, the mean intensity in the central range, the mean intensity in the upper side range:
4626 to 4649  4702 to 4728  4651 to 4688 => 1.4 angstrom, 29.4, 28.2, 29.1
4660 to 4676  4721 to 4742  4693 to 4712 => 0.9 angstrom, 28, 27.7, 30.2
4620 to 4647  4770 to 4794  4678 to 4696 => 1.3 angstrom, 29.6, 27.6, 30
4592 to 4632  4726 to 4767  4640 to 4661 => 0.6 angstrom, 29.6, 29.1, 30.5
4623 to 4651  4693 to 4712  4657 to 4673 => 0.2 angstrom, 29.4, 28.3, 27.7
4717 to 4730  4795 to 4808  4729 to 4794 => -0.4 angstrom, 29.7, 30.4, 30.8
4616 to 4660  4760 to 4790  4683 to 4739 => 1.4 angstrom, 29.5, 28.8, 29.6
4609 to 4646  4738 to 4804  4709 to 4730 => 0.5 angstrom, 29.8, 29.6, 30.5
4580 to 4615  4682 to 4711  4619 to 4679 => -1.7 angstrom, 28.7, 29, 27.7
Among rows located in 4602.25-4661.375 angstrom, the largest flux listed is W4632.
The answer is 30.8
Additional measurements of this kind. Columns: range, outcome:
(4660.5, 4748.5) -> 32.92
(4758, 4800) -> 31.84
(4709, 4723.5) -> 30.23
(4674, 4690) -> 27.98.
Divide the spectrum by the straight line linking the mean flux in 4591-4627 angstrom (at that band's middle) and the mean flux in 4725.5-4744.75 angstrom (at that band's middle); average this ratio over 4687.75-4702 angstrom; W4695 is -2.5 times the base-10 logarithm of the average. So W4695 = 0.10 mag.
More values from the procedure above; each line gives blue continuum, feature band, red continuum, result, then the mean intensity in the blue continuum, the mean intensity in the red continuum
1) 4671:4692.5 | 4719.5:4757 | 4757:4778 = -0.06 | 27.7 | 29.9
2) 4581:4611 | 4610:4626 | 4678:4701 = -0.08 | 28.5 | 27.6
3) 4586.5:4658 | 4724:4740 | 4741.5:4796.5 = 0.00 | 29.3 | 30.4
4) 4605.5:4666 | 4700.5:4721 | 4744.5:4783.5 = 0.05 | 29.6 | 30.3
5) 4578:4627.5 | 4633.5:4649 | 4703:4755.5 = 0.02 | 29.1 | 30.2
